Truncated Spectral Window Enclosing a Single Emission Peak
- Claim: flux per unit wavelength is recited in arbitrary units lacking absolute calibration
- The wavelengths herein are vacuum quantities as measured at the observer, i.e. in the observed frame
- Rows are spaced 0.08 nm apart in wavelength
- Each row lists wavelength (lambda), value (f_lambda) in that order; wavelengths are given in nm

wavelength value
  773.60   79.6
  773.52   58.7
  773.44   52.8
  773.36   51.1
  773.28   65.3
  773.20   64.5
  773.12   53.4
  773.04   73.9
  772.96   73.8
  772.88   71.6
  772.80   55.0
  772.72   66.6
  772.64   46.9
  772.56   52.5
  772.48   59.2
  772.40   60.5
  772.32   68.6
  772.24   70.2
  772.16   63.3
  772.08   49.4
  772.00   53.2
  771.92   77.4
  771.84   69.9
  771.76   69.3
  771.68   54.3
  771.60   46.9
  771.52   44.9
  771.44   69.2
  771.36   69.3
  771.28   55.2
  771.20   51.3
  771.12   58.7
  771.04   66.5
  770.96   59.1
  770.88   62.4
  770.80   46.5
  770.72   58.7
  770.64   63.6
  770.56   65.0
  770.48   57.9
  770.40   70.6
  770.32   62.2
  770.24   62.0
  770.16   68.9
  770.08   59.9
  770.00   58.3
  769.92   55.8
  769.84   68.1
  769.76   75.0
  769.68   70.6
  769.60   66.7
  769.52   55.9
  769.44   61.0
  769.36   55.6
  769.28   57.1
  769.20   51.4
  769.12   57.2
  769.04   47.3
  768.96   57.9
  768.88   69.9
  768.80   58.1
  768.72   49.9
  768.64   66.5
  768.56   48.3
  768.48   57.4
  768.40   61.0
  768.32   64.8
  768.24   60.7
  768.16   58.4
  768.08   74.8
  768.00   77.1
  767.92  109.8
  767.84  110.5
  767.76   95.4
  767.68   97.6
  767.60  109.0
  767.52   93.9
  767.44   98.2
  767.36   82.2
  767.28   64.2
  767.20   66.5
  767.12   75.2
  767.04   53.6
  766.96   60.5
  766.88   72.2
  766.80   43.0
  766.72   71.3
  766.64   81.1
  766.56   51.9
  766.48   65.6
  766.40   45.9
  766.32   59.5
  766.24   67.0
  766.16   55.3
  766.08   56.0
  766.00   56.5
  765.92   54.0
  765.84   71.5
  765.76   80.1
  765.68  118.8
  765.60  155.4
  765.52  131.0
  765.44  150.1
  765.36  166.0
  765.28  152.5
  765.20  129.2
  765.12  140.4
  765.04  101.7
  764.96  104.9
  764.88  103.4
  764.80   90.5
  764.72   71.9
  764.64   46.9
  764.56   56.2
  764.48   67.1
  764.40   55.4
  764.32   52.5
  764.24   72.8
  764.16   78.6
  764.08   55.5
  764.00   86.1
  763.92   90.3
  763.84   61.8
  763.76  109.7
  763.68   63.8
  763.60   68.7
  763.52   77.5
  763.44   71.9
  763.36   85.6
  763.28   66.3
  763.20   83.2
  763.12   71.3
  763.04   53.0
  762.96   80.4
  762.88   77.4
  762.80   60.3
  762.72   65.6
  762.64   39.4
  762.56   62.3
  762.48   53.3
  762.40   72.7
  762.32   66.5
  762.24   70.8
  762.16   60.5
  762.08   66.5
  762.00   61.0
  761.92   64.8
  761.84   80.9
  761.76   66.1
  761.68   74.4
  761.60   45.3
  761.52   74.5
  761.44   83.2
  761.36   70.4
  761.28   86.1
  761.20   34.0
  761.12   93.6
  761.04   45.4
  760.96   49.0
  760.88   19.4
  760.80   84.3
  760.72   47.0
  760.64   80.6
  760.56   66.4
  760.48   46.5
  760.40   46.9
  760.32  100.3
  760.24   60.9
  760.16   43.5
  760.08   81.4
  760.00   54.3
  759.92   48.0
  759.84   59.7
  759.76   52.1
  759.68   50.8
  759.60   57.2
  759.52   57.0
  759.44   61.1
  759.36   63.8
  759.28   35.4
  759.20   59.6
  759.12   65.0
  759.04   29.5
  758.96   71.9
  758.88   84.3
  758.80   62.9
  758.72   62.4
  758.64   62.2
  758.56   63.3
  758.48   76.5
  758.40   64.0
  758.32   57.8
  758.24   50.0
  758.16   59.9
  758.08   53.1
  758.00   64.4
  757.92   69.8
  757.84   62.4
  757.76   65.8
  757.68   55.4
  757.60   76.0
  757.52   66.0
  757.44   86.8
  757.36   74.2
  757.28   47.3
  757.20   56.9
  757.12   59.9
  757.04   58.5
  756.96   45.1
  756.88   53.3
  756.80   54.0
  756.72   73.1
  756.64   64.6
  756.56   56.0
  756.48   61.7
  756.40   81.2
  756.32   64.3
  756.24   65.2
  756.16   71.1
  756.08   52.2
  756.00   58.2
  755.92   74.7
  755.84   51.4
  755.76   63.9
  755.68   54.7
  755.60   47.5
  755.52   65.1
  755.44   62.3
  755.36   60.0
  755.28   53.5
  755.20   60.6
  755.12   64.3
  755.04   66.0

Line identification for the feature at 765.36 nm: H-alpha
